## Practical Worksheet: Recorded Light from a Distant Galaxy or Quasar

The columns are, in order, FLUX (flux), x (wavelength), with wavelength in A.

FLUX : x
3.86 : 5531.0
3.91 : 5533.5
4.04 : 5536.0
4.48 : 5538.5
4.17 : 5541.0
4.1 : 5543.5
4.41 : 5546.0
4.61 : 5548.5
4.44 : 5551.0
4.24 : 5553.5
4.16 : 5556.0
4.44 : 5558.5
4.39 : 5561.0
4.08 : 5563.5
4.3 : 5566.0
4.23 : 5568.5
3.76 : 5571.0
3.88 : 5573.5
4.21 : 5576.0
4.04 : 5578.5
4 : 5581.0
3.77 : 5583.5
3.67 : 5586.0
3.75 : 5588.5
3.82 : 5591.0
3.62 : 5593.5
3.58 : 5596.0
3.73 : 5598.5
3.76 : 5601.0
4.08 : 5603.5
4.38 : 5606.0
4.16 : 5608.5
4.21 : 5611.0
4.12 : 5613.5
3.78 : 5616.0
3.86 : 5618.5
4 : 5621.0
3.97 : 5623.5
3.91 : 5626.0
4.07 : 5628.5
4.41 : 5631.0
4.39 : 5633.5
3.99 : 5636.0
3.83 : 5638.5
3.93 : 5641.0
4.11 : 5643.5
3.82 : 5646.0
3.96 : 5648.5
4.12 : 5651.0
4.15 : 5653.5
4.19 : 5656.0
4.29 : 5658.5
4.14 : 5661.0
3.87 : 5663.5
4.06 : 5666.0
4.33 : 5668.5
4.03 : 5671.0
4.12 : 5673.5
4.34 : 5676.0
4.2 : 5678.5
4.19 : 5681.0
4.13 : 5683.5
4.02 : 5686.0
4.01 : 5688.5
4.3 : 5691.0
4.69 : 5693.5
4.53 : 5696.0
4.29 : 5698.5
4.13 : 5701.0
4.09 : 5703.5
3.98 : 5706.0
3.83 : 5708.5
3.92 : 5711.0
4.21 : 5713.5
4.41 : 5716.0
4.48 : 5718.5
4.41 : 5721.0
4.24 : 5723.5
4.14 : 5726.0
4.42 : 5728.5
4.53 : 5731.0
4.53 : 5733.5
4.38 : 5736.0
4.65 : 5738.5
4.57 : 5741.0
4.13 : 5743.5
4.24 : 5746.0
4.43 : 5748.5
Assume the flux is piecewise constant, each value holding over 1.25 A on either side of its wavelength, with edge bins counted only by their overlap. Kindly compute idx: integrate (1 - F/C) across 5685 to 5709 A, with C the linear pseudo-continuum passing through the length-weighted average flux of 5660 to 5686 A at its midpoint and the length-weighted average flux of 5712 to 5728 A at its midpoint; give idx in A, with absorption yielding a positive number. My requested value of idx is 0.1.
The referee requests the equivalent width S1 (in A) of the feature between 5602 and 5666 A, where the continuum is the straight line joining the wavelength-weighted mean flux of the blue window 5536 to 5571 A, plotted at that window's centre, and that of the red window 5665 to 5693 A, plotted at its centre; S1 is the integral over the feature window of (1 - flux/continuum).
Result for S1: 2.2 A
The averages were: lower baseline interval 4.28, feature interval 4.07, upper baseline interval 4.17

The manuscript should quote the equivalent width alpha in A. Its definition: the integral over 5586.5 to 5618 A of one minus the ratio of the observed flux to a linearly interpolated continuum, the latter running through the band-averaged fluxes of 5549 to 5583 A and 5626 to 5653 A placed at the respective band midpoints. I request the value 1.6 A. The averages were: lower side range 4.17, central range 3.91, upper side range 4.06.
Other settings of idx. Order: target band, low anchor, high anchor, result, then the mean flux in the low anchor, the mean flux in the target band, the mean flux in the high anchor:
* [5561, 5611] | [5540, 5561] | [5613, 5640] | 2.75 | 4.33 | 3.96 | 4.03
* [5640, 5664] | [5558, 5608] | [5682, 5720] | 0.24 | 3.97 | 4.07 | 4.2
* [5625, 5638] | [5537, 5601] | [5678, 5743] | 0.07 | 4.07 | 4.14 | 4.28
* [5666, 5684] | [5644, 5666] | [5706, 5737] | -0.23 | 4.07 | 4.18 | 4.28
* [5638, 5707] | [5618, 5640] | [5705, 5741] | 0.48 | 4.05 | 4.14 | 4.31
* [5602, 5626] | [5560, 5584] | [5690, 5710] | 0.41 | 4.07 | 4.05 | 4.23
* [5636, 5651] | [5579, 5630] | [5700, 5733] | 0.27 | 3.92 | 3.95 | 4.22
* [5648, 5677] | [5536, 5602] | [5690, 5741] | 0.60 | 4.06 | 4.14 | 4.31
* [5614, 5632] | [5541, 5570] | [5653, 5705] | 1.03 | 4.3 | 4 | 4.19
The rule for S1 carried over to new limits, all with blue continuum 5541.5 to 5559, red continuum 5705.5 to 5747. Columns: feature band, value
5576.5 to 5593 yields 1.8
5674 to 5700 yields 0.3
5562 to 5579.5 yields 1.0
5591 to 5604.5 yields 1.8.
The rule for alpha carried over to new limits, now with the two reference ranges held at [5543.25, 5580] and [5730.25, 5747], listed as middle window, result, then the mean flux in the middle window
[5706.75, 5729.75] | 1.0 A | 4.22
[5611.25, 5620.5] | 0.7 A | 3.96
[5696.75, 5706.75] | 0.5 A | 4.15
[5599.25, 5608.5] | 0.4 A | 4.07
